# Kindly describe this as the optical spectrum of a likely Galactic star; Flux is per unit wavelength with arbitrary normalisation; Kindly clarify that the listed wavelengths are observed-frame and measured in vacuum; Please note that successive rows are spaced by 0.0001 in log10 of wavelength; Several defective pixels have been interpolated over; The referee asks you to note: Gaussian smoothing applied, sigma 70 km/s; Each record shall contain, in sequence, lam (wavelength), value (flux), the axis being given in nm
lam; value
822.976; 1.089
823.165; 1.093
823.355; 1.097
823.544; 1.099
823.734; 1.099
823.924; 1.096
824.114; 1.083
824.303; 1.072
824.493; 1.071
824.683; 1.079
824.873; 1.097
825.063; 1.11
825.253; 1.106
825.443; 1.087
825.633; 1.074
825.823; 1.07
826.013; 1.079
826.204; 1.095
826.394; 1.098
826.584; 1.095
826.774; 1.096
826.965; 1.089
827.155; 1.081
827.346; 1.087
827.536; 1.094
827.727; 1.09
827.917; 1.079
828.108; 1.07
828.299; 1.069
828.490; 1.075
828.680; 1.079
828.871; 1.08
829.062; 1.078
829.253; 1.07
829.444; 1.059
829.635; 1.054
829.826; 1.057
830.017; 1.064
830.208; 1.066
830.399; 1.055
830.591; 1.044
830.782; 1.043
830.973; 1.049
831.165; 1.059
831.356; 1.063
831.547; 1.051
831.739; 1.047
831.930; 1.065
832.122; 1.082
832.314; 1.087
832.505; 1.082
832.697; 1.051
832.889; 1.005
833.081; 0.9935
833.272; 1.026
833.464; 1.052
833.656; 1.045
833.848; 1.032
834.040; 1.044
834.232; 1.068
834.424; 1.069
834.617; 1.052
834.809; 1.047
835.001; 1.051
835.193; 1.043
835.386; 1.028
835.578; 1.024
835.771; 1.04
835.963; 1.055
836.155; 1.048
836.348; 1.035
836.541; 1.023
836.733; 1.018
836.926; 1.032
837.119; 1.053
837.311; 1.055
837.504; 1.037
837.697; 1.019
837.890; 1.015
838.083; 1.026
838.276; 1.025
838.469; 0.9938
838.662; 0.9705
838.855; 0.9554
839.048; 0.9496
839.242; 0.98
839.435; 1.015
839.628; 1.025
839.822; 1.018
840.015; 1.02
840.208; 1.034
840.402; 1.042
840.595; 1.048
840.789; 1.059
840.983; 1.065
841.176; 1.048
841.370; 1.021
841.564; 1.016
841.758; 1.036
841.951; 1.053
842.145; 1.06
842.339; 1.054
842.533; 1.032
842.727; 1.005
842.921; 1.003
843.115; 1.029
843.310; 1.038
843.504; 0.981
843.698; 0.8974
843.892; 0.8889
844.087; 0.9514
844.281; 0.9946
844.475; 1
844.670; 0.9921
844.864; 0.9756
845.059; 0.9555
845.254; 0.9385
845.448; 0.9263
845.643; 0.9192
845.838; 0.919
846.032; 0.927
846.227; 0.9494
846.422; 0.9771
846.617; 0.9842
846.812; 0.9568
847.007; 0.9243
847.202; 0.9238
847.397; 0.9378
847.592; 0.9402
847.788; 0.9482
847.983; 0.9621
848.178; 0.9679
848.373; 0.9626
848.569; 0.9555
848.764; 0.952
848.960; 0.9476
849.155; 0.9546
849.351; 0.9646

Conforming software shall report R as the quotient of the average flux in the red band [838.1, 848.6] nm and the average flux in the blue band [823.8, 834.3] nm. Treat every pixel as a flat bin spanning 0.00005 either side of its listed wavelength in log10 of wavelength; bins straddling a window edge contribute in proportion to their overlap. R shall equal 0.9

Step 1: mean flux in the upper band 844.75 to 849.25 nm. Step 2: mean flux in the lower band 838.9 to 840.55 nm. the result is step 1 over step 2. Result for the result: 0.9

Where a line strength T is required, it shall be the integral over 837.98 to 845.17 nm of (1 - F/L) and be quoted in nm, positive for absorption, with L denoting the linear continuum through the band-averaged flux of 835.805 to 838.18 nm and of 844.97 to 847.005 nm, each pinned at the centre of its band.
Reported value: -0.13 nm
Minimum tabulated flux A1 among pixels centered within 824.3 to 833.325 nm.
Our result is 0.9935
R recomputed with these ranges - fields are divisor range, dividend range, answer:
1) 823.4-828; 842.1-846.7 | 0.89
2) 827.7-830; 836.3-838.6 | 0.96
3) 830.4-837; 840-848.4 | 0.94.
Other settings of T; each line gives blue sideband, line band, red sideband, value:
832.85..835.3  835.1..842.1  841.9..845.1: -0.05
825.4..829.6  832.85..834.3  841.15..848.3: 0.01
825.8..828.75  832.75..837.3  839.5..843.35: 0.08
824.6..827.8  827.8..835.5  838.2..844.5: 0.04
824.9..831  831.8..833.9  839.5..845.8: 0.01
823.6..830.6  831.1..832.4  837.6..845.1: -0.01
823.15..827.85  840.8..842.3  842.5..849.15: -0.09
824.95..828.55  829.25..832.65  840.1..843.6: 0.04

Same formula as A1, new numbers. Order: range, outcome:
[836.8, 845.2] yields 0.8889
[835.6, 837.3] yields 1.018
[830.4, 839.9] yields 0.9496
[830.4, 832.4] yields 1.043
